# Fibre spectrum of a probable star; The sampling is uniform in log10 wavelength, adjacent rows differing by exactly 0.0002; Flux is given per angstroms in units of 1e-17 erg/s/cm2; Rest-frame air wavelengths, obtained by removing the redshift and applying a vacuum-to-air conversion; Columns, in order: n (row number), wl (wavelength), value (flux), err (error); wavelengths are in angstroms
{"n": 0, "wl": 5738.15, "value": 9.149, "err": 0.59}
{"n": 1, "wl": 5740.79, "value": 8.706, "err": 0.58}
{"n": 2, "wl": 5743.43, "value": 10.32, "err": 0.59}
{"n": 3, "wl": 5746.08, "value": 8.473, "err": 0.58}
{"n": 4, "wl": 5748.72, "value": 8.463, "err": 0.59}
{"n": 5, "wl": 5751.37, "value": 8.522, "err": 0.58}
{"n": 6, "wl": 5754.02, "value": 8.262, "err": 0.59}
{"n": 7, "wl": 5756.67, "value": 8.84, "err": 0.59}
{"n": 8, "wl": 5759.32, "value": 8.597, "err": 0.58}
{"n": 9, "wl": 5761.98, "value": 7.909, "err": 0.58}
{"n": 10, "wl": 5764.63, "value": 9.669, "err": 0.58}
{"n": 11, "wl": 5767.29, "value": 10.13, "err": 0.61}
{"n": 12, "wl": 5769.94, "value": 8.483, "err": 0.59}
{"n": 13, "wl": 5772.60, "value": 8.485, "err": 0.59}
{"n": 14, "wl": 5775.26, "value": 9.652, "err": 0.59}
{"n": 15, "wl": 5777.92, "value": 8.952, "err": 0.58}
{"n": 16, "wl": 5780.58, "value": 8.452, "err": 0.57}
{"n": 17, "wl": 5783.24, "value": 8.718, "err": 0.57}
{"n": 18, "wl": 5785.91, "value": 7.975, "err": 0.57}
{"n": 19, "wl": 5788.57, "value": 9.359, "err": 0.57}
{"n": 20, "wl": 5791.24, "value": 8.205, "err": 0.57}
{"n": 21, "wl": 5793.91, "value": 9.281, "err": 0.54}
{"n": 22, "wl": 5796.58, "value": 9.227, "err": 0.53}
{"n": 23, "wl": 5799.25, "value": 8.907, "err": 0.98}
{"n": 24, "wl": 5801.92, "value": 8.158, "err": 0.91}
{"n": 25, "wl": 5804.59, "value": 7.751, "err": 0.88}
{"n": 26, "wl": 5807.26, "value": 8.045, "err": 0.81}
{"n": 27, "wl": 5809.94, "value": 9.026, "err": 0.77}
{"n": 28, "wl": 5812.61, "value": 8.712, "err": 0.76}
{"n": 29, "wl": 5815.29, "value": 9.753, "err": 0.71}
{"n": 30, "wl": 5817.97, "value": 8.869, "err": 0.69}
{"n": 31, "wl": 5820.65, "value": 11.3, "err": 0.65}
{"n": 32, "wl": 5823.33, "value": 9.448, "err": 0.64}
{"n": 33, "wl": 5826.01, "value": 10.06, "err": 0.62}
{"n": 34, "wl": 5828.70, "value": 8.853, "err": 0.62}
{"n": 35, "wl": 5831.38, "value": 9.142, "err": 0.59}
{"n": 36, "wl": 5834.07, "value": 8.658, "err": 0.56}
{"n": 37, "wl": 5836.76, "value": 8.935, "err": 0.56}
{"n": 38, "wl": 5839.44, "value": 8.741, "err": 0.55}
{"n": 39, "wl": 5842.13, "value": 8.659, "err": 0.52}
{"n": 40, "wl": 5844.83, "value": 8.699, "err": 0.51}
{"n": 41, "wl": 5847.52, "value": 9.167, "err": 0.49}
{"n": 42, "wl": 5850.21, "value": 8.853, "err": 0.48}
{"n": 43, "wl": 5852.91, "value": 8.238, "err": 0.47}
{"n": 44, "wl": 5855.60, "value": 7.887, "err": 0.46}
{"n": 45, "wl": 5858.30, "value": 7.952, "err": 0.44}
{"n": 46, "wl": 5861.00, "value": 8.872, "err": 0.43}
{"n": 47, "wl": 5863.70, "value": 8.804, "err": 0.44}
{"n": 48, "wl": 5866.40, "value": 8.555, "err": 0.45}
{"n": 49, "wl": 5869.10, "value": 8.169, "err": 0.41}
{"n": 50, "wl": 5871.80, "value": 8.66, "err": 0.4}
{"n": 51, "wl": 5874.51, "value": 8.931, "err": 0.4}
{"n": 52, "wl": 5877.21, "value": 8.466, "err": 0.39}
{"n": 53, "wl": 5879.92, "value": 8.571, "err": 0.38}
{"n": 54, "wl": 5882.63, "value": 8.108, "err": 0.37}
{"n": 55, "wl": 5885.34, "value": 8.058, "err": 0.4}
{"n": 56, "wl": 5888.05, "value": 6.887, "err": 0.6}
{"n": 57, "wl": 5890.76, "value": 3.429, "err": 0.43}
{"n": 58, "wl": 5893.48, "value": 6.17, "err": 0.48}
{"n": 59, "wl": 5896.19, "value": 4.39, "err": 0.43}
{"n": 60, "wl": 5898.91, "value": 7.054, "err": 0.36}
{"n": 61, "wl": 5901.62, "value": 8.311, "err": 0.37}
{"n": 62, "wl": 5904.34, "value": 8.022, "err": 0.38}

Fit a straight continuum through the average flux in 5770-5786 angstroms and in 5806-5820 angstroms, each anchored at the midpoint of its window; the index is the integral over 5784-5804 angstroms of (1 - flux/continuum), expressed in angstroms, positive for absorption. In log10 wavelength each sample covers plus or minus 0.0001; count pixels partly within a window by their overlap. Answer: 0.4 angstroms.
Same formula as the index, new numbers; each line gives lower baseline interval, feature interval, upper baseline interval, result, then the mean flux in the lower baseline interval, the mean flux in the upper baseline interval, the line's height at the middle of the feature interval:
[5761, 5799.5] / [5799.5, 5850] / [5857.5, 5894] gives -3.48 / 8.9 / 7.86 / 8.42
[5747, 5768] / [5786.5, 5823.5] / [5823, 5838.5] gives 0.19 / 8.75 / 9.16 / 9.01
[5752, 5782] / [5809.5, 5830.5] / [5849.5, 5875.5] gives -2.12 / 8.85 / 8.48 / 8.64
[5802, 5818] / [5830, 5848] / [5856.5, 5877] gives -0.53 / 8.64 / 8.54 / 8.59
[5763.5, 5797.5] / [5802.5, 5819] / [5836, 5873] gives 0.26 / 8.96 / 8.58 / 8.8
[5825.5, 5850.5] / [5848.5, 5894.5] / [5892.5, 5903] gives -2.11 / 8.94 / 6.5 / 7.57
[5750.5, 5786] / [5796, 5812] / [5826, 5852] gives 0.64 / 8.79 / 8.91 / 8.85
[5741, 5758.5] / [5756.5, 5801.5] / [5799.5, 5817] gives -0.81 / 8.8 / 8.6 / 8.7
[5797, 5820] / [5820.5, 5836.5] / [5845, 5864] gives -1.37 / 8.76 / 8.54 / 8.66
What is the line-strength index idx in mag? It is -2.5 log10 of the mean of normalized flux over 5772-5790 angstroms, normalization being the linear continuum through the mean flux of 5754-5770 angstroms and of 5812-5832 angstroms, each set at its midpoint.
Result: 0.04 mag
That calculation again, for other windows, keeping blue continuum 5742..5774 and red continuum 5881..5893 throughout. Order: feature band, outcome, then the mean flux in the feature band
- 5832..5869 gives -0.19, 8.61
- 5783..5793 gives -0.03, 8.57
